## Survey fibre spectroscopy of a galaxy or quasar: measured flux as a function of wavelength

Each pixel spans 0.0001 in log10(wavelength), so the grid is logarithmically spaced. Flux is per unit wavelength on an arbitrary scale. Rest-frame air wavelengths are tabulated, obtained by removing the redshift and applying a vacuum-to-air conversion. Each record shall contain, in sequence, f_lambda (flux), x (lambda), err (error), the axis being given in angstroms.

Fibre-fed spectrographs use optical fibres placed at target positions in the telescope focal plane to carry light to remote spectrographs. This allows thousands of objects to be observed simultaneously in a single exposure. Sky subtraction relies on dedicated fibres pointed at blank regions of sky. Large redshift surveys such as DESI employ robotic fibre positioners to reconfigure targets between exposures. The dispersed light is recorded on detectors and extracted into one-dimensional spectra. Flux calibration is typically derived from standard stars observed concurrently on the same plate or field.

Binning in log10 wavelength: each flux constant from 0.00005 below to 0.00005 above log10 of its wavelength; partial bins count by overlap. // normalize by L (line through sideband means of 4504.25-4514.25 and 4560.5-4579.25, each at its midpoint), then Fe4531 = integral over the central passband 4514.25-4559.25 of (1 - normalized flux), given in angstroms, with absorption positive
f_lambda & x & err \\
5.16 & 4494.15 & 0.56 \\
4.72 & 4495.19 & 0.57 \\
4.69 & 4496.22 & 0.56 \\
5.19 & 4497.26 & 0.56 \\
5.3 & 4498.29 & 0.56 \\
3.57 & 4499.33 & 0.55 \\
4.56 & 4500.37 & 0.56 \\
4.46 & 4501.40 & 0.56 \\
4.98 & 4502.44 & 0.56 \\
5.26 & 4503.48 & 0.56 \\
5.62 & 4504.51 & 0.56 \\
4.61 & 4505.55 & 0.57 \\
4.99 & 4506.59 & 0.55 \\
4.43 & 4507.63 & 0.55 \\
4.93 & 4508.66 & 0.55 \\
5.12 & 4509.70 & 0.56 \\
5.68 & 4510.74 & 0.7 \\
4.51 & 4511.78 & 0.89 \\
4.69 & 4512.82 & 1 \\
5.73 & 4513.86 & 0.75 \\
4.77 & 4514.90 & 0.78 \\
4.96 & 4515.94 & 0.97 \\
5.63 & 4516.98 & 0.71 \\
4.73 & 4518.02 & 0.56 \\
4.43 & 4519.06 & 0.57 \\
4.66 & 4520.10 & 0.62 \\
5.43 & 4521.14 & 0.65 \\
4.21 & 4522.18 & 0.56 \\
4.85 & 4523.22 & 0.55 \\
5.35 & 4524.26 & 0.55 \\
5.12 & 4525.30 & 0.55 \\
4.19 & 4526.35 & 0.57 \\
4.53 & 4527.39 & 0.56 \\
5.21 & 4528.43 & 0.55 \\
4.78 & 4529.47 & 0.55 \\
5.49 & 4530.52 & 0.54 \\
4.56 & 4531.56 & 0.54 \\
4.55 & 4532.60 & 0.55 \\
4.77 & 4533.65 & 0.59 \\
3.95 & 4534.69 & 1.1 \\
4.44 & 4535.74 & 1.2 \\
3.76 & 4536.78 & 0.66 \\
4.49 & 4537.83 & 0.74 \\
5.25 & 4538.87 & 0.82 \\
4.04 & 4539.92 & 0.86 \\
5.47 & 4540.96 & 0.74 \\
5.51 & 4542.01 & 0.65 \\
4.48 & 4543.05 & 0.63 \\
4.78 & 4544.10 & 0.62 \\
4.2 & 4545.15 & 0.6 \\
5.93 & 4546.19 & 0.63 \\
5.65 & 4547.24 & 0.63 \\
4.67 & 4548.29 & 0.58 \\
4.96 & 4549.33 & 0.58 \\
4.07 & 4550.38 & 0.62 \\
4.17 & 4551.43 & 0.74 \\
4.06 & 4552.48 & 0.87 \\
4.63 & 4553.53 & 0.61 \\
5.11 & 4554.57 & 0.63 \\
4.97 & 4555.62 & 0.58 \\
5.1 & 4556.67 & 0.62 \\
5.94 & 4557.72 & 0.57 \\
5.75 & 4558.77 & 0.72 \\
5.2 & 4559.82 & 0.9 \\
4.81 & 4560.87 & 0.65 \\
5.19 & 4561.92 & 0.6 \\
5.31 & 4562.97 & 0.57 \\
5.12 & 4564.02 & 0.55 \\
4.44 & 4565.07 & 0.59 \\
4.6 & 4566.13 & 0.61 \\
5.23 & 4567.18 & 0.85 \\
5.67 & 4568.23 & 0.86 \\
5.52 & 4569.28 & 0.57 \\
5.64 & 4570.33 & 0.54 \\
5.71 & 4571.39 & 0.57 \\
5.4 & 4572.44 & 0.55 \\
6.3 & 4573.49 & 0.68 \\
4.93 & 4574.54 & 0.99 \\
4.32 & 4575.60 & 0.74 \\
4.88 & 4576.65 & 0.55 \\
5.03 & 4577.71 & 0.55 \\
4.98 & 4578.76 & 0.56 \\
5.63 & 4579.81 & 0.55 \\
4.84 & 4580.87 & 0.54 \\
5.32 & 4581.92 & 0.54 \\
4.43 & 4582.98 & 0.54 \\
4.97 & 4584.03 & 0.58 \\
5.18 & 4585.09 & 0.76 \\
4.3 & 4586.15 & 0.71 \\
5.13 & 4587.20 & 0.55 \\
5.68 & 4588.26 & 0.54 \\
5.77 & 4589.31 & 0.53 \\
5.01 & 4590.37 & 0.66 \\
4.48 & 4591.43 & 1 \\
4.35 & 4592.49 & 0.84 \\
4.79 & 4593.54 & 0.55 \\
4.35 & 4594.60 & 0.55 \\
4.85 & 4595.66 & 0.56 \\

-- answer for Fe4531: 2.2 angstroms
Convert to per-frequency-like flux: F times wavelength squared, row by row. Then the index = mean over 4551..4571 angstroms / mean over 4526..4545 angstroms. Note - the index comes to 1.1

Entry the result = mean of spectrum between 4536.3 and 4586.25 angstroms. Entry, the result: 5.01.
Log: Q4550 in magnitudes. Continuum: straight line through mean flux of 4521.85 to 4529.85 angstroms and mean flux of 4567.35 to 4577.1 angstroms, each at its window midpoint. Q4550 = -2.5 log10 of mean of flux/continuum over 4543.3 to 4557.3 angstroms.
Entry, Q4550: 0.07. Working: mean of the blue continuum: 4.8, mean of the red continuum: 5.38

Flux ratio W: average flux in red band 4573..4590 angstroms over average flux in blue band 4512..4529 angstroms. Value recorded 1.04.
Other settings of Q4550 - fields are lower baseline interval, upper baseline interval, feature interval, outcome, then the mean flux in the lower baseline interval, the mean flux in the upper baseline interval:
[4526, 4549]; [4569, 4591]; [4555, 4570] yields -0.04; 4.77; 5.18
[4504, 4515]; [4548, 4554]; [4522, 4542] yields -0.01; 5.01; 4.41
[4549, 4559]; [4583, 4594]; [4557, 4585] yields -0.06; 4.85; 4.94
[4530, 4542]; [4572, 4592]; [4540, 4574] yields -0.05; 4.65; 5.08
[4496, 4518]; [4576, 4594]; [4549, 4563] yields 0.01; 4.93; 4.98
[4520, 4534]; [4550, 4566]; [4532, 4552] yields 0.04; 4.84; 4.92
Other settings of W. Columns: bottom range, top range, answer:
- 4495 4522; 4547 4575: 1.04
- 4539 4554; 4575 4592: 1.05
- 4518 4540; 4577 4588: 1.07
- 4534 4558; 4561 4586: 1.08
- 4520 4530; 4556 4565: 1.09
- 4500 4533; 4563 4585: 1.05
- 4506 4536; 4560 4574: 1.09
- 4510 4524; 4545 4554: 0.95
